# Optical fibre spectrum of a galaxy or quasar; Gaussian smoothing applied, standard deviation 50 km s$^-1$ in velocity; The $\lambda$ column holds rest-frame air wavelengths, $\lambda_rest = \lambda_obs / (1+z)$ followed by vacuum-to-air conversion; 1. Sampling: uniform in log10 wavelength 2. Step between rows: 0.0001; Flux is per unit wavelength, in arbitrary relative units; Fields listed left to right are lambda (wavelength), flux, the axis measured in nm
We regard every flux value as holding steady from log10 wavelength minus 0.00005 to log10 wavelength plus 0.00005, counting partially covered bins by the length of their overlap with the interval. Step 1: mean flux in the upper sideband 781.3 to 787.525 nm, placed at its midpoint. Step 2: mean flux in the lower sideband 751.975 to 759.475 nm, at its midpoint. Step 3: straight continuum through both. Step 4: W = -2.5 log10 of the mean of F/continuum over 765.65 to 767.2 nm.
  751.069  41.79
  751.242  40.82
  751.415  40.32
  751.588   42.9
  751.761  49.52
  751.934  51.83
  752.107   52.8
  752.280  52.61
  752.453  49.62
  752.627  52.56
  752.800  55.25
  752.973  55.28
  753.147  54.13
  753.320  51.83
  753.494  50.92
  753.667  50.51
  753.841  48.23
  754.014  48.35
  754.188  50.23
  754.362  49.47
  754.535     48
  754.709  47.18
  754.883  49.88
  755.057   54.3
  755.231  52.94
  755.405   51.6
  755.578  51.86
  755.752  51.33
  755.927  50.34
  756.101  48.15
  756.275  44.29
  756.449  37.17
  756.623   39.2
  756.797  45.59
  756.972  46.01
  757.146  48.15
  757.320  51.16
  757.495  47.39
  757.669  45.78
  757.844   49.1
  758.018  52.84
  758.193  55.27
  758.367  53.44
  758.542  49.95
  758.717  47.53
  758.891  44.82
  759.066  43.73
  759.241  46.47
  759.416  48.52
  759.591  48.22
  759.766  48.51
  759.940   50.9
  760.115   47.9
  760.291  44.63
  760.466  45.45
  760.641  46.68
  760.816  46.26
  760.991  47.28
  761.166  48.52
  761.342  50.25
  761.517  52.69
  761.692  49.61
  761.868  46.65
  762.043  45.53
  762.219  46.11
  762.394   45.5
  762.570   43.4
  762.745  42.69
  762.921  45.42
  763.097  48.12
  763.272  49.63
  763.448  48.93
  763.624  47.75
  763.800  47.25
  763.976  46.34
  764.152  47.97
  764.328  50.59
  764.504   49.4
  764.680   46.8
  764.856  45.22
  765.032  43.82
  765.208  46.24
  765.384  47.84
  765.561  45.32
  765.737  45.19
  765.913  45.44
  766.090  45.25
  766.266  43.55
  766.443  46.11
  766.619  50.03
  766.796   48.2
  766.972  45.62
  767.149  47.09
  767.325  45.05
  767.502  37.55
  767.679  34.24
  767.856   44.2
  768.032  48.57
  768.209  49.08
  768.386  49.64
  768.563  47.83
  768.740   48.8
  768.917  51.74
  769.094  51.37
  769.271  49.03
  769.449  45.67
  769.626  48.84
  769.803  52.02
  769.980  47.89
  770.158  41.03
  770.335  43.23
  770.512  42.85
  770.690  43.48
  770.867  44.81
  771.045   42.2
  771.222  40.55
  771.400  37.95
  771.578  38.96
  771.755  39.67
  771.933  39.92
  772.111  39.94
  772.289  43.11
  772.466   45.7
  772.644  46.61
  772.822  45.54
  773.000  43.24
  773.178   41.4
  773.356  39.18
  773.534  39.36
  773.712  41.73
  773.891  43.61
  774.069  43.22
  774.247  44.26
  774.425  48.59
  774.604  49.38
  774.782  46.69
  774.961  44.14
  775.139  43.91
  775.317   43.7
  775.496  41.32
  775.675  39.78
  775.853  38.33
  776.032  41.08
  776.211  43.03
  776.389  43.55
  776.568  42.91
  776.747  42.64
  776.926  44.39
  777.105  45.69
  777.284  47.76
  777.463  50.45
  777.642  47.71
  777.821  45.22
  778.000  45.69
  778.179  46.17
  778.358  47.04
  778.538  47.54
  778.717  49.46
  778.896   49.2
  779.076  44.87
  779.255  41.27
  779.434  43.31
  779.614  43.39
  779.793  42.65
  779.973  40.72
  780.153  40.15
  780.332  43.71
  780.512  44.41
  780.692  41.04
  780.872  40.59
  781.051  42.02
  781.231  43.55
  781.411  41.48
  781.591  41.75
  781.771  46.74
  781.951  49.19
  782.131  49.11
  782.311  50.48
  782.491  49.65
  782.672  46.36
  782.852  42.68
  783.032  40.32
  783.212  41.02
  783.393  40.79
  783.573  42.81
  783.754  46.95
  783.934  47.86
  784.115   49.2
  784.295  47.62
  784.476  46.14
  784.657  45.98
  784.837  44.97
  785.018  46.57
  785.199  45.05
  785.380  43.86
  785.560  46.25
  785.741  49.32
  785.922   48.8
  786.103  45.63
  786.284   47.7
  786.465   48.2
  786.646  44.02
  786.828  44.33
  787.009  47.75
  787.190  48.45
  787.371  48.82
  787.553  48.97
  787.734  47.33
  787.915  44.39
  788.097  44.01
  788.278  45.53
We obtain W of 0.04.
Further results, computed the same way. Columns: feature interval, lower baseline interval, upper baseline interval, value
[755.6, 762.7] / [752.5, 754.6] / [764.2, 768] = 0.03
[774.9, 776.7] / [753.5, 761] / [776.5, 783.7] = 0.08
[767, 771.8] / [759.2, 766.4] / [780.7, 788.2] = 0.04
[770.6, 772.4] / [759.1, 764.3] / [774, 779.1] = 0.12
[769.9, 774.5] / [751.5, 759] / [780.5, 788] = 0.11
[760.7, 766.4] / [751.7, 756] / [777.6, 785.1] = 0.05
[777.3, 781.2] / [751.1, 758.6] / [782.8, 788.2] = 0.05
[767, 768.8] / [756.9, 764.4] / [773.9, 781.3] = 0.03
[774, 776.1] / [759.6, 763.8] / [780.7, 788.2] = 0.06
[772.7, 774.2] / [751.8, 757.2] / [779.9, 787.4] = 0.11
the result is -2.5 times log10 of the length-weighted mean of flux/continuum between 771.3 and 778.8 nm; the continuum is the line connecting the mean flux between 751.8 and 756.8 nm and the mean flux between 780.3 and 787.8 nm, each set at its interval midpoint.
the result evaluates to 0.08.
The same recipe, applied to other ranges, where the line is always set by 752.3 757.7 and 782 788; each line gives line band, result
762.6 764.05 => 0.04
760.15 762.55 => 0.03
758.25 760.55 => 0.02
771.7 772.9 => 0.11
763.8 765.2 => 0.03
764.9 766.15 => 0.06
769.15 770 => -0.02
